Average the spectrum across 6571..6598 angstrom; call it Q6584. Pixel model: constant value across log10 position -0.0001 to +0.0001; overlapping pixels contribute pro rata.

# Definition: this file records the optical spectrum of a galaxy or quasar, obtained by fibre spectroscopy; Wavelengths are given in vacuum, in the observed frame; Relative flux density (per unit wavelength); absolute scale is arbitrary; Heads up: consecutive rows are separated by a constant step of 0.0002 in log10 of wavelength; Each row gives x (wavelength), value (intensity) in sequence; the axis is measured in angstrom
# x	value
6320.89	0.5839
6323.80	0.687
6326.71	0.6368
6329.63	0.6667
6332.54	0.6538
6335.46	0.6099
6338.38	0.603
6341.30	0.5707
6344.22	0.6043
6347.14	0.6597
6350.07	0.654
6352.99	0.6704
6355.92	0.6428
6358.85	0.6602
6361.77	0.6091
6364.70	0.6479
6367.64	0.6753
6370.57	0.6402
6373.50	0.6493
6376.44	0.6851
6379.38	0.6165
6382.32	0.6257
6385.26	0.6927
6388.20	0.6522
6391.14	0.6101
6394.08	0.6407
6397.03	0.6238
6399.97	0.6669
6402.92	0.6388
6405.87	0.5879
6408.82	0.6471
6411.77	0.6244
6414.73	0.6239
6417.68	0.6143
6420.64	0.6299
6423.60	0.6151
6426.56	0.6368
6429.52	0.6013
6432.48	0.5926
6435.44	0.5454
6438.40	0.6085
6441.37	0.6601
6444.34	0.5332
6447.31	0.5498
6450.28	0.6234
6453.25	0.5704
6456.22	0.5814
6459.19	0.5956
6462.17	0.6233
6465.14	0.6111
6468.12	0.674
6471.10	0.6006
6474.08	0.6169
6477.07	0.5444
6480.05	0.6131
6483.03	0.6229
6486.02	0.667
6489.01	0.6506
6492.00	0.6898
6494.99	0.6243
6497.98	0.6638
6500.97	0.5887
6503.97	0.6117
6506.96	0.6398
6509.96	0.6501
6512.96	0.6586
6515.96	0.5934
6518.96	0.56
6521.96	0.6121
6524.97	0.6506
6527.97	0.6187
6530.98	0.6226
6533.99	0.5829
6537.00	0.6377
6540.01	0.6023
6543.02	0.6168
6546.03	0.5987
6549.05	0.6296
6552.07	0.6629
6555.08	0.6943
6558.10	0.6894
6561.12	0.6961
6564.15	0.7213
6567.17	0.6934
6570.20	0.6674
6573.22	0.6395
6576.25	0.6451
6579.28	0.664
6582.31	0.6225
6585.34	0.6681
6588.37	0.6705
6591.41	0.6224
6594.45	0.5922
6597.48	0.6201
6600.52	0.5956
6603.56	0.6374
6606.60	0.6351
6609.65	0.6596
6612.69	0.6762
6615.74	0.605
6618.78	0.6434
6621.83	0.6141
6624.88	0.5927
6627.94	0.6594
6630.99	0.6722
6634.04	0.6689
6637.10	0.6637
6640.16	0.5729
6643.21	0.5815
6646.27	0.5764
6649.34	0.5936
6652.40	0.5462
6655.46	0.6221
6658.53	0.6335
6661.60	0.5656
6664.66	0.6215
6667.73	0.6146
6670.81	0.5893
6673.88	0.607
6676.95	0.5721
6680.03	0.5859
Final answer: 0.64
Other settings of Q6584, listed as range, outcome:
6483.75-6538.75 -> 0.629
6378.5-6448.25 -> 0.619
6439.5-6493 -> 0.612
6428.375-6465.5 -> 0.591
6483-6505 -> 0.641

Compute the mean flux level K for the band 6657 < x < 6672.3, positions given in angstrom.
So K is 0.605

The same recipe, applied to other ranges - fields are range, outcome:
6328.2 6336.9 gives 0.644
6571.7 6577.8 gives 0.643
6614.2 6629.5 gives 0.623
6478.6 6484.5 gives 0.619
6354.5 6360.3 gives 0.651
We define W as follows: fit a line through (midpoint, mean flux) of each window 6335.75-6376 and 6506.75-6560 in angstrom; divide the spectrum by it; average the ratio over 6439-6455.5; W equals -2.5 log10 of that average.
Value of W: 0.08 mag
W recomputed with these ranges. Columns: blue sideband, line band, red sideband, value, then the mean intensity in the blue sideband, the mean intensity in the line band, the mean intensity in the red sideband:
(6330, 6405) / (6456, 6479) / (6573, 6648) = 0.051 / 0.64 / 0.607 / 0.632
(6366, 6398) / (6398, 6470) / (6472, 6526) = 0.046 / 0.647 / 0.611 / 0.625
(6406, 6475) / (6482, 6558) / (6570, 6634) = -0.015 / 0.607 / 0.631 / 0.638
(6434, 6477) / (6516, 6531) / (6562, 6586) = 0.047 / 0.598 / 0.61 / 0.666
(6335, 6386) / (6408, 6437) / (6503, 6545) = 0.034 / 0.64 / 0.612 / 0.618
